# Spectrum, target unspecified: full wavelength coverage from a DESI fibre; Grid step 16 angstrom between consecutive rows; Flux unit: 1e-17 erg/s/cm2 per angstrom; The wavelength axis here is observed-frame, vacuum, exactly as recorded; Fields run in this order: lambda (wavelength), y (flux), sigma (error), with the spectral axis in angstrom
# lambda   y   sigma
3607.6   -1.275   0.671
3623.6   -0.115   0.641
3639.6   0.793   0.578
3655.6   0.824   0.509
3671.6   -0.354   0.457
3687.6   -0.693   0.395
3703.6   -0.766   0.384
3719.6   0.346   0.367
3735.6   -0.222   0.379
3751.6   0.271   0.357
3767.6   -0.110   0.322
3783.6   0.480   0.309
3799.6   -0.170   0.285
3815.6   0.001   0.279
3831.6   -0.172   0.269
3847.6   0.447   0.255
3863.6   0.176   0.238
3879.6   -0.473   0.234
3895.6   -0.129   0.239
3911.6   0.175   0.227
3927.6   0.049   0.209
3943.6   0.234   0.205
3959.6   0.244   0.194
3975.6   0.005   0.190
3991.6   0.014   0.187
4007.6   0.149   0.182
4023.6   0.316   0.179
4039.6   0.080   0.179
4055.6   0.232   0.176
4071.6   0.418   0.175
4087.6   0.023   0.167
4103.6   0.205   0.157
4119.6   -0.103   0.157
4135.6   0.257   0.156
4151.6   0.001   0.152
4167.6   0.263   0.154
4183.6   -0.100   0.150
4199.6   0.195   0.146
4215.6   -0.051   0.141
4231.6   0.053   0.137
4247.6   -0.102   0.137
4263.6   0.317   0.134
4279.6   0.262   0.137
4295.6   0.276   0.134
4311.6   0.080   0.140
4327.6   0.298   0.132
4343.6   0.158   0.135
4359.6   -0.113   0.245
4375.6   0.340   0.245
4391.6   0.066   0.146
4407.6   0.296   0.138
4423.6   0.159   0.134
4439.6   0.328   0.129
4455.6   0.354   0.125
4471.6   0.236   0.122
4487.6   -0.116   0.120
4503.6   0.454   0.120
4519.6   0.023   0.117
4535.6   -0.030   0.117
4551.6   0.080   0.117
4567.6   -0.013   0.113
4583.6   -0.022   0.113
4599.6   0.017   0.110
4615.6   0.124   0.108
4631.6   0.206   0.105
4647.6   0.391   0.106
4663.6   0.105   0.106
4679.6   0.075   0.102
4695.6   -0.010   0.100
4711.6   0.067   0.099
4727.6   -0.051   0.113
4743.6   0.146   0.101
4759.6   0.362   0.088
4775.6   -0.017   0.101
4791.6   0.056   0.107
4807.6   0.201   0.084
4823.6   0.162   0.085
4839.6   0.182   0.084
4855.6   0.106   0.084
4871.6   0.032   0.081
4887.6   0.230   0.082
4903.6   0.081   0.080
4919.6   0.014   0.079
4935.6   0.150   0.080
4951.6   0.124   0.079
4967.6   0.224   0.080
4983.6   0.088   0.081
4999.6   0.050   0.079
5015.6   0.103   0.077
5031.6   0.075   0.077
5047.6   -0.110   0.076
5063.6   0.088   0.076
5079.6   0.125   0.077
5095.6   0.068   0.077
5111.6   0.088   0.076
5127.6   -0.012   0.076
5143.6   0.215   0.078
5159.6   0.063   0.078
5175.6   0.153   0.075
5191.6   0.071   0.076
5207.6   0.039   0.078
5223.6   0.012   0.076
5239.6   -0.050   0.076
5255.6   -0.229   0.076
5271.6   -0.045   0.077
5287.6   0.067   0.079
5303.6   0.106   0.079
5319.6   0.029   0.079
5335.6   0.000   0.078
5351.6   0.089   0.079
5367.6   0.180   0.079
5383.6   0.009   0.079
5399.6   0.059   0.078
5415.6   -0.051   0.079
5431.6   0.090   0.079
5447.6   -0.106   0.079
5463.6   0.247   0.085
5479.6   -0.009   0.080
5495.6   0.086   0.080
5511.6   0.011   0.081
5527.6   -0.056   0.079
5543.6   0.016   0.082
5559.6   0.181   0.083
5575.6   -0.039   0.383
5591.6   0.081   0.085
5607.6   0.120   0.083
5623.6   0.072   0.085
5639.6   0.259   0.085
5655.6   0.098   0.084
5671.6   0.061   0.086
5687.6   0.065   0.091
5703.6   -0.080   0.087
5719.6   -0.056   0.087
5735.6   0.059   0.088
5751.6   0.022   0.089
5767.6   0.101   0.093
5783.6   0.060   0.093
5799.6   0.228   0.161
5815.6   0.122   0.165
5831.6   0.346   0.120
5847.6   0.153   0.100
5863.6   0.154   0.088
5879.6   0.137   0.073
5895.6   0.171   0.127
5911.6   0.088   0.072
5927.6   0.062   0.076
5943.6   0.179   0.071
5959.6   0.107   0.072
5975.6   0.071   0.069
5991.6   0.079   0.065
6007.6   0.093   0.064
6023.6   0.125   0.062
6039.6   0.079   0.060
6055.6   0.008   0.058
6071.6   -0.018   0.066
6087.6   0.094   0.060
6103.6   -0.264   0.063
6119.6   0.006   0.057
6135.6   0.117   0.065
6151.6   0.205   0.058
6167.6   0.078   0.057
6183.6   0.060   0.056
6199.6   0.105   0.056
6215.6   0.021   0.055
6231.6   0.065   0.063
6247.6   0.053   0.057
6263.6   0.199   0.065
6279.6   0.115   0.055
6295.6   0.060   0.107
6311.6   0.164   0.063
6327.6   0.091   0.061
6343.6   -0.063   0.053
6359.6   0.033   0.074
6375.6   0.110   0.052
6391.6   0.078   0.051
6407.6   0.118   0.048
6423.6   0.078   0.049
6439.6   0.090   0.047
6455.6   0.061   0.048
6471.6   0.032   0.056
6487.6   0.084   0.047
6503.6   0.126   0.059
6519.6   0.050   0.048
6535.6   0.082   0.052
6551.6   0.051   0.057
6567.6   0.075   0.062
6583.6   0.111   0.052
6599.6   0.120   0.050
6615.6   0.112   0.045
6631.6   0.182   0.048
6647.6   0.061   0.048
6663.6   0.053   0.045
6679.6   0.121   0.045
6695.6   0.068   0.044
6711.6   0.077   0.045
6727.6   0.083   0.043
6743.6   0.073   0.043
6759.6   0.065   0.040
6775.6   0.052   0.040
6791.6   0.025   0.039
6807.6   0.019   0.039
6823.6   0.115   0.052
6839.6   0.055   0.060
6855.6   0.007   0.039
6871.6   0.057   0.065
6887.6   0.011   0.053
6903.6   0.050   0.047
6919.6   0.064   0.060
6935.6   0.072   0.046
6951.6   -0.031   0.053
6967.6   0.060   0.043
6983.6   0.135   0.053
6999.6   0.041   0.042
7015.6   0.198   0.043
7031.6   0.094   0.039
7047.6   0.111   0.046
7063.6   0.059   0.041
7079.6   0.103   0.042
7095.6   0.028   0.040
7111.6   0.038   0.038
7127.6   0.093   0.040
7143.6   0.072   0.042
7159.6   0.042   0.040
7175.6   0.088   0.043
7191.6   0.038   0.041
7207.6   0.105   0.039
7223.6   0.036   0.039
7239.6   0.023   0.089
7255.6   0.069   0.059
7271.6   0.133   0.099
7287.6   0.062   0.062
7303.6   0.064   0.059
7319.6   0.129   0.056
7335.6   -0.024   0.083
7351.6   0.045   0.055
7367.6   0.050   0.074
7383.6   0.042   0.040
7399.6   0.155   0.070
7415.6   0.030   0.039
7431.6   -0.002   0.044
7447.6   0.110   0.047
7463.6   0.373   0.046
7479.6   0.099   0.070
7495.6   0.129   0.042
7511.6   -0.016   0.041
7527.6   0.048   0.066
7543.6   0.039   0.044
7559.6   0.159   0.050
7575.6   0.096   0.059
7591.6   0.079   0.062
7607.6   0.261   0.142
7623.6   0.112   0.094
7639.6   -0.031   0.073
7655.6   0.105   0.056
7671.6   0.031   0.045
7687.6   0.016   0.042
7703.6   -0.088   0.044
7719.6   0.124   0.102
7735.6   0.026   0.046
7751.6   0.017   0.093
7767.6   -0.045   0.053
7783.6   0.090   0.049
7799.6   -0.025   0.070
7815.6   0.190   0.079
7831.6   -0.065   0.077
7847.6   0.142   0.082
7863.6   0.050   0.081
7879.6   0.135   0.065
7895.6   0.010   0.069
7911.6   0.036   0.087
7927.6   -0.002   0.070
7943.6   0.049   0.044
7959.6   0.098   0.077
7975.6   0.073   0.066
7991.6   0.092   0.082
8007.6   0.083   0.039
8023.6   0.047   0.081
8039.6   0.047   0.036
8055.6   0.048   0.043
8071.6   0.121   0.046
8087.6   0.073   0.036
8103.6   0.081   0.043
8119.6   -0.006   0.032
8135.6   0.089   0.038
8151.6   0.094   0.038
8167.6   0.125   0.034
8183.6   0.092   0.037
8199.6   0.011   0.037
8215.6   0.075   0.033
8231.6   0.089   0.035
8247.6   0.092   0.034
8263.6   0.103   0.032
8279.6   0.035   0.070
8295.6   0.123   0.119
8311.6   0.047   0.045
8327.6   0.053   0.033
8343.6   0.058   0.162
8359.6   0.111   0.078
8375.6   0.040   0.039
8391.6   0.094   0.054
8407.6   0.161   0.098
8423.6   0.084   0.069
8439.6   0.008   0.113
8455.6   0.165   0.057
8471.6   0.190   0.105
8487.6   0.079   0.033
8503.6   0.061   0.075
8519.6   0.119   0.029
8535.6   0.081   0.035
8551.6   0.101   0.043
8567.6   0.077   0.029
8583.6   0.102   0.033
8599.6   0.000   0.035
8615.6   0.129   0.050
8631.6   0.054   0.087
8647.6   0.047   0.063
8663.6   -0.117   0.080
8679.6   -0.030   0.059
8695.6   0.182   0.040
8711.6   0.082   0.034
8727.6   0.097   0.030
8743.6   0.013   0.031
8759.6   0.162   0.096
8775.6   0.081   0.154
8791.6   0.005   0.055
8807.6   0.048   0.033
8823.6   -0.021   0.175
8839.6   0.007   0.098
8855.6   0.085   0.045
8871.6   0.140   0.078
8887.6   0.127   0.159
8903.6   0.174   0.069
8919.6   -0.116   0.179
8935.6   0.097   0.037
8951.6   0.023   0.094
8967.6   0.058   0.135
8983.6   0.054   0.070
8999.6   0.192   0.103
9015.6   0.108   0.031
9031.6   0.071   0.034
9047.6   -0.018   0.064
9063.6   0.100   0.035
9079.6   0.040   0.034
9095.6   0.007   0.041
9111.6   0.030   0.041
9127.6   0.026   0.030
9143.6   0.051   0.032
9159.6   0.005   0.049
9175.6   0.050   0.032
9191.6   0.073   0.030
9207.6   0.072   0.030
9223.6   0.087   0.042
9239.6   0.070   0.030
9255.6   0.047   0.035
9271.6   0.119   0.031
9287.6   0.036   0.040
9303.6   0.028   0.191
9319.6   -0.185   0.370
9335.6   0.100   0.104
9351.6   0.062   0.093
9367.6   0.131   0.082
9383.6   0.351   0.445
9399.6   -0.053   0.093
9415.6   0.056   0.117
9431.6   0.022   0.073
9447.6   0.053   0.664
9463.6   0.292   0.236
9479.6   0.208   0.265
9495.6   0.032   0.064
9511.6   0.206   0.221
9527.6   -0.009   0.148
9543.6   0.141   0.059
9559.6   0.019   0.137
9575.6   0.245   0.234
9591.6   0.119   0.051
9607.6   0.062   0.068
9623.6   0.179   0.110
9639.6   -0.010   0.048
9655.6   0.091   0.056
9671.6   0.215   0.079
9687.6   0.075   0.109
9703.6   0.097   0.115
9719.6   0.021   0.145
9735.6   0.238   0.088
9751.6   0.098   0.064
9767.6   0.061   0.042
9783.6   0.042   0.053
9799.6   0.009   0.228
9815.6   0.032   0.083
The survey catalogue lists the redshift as 1.003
